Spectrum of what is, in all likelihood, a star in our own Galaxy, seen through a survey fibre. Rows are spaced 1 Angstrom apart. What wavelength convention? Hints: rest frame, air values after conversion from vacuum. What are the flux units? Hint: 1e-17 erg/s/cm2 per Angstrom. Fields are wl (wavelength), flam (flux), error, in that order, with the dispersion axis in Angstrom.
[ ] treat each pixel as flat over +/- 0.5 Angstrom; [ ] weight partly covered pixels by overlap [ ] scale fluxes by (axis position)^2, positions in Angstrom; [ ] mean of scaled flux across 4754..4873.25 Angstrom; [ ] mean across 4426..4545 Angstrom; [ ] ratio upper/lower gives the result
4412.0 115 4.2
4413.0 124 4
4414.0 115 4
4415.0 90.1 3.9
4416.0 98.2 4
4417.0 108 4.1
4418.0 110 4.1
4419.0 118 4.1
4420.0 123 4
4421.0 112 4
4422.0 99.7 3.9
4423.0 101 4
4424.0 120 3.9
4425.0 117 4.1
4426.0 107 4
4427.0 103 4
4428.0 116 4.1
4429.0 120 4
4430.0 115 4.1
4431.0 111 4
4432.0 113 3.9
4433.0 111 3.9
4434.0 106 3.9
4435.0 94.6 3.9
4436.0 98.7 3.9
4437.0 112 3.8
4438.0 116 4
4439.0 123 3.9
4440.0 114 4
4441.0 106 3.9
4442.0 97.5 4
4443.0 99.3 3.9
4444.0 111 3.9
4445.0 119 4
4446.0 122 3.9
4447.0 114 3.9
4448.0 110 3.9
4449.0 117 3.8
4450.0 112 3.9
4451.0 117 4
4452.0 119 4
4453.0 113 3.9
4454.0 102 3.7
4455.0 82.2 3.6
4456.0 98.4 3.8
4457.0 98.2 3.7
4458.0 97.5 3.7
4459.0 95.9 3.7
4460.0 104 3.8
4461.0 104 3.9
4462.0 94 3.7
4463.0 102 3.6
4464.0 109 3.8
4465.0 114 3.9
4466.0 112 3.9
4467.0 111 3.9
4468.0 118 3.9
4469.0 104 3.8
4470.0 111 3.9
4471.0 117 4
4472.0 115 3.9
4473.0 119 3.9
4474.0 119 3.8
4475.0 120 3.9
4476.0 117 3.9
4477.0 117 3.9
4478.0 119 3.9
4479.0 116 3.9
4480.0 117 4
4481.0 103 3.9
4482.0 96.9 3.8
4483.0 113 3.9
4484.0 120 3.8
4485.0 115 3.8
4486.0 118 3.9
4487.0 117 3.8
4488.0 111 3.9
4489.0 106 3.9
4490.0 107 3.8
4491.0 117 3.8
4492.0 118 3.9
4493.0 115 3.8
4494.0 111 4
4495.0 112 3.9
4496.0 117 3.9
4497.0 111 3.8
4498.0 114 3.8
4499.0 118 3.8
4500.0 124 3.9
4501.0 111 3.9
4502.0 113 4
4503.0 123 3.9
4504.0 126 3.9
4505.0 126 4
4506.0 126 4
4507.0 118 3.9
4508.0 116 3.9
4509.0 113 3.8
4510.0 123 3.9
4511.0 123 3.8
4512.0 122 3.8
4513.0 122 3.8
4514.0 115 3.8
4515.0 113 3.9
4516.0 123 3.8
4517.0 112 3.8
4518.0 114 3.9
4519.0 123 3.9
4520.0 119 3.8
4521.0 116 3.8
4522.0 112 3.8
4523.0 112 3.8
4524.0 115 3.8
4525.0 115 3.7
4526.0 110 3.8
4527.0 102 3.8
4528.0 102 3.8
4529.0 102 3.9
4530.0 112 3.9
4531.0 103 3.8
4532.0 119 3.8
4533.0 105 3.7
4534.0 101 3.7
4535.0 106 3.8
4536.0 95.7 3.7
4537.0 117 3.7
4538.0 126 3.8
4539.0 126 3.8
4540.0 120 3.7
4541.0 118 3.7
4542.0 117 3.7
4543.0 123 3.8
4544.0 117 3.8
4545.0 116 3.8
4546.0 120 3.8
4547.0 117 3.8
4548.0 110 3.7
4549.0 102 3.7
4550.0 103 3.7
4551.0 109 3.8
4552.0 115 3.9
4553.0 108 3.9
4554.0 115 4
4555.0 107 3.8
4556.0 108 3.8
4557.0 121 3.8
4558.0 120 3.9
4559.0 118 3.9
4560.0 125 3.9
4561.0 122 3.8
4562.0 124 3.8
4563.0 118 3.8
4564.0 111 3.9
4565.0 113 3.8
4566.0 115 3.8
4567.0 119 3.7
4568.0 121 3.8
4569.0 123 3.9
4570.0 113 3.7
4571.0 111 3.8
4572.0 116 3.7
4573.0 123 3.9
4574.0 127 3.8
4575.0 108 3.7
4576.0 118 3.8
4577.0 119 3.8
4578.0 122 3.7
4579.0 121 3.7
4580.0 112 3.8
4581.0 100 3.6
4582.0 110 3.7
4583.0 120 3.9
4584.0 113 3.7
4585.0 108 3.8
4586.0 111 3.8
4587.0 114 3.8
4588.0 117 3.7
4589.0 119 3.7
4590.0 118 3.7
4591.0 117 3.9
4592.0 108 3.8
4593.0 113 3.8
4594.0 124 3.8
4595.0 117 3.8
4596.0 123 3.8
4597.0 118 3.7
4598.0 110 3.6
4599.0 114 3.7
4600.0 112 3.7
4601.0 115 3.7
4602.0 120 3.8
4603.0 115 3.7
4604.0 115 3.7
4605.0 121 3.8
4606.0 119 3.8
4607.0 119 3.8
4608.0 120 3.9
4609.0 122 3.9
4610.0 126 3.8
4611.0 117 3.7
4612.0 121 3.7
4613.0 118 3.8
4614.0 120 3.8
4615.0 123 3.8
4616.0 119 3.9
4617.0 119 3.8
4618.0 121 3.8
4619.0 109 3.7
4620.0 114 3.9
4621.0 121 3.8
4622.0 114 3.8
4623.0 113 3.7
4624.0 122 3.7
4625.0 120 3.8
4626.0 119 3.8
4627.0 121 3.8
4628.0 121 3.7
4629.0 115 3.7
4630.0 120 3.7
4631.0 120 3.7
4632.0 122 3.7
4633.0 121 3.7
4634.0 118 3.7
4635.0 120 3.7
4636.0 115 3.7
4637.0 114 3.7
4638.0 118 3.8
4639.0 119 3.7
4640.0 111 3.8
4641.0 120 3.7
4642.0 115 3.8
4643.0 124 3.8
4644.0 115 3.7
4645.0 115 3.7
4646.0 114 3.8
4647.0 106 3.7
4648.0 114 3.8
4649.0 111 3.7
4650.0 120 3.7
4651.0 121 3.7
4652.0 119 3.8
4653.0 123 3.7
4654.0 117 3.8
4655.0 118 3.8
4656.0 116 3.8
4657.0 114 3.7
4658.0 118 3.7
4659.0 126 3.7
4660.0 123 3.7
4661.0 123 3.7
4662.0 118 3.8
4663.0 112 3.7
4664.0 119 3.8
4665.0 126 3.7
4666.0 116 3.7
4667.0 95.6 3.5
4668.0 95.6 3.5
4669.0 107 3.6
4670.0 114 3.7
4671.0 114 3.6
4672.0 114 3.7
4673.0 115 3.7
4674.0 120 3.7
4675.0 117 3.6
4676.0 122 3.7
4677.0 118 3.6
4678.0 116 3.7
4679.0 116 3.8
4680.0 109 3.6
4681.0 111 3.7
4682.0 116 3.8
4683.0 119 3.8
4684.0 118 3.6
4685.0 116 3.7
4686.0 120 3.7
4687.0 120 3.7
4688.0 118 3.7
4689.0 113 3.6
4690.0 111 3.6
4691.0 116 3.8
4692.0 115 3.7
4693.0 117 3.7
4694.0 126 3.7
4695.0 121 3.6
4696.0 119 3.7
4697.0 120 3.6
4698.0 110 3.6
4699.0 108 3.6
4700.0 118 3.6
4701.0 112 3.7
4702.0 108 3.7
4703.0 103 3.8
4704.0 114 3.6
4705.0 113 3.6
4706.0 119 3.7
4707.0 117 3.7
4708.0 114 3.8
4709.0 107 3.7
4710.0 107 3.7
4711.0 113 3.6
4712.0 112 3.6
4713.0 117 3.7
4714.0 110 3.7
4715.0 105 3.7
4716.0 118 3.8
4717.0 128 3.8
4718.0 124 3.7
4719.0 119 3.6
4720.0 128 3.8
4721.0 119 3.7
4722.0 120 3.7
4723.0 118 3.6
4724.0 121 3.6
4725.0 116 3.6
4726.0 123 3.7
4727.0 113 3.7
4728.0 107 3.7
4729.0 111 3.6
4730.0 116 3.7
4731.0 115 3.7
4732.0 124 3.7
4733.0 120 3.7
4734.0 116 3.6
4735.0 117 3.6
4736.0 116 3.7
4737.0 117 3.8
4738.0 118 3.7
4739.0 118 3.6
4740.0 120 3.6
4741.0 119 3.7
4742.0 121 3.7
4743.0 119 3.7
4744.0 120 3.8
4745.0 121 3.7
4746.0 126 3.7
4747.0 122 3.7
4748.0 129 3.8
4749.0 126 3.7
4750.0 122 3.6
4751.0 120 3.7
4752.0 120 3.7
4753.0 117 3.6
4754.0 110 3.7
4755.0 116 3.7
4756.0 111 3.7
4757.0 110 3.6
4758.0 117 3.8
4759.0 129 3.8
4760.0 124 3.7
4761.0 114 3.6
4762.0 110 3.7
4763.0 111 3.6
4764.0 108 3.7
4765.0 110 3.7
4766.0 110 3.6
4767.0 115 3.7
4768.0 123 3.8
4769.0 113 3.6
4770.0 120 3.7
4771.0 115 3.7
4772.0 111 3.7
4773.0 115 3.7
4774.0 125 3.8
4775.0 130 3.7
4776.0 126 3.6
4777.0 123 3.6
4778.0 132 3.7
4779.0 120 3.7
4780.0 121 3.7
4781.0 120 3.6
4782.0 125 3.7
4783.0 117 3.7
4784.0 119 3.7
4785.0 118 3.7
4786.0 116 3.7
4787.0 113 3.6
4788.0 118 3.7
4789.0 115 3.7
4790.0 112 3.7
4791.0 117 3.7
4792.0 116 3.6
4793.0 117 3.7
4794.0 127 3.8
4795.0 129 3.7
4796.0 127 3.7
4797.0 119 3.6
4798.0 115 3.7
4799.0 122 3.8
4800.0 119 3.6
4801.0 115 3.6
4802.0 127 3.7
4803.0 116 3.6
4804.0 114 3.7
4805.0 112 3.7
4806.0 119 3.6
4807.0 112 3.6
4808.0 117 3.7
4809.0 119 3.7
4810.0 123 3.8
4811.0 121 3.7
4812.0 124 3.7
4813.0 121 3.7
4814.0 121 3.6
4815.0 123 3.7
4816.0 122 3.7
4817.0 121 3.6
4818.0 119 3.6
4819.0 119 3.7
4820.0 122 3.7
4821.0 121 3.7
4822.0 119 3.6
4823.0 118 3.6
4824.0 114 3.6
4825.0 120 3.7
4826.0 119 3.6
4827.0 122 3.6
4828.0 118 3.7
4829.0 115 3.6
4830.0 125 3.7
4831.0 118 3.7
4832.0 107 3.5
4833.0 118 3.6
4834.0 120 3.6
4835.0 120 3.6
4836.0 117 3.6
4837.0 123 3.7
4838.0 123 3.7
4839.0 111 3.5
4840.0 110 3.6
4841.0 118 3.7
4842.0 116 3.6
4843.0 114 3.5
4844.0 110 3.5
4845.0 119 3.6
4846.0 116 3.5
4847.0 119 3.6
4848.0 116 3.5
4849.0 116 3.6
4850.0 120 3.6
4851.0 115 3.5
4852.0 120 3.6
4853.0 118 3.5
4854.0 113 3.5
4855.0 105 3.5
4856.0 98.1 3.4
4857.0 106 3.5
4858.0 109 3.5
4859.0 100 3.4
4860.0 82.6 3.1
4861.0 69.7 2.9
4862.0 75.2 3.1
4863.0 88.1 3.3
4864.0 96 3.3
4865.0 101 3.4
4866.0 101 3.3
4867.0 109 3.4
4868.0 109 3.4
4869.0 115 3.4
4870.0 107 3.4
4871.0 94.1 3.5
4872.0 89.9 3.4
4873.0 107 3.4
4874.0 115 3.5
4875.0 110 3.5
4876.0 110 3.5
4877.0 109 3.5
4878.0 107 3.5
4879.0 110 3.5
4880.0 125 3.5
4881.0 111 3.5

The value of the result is 1.2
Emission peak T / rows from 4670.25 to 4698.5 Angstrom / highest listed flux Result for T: 126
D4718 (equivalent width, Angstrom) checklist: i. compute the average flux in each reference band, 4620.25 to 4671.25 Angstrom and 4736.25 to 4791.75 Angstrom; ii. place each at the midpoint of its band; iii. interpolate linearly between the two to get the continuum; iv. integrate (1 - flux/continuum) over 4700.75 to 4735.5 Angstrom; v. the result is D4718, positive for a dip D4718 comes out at 0.6 Angstrom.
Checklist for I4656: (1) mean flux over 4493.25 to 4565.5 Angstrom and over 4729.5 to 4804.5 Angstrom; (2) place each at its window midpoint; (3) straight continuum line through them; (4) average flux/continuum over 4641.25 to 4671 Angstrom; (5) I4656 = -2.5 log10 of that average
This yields 0.012 mag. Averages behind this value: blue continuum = 115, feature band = 116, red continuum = 119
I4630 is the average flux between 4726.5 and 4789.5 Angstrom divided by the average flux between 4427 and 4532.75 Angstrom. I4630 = 1.05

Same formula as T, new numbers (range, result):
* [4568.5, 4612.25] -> 127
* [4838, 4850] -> 123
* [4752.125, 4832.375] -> 132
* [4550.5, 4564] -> 125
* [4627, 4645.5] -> 124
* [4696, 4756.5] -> 129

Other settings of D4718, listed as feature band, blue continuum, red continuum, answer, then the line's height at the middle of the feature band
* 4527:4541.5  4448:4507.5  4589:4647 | 0.5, 114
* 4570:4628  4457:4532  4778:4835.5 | -0.8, 115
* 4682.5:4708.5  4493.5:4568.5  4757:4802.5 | 0.4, 117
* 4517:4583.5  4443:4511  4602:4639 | 0.8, 116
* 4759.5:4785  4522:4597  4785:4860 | -0.4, 117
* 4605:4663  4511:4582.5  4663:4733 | -1.6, 115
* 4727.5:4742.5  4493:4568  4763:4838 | 0.1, 118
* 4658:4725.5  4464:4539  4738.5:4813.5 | 1.0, 117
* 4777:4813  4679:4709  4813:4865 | -1.8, 114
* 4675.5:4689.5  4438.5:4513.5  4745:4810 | 0.0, 117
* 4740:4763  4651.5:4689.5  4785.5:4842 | -0.3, 118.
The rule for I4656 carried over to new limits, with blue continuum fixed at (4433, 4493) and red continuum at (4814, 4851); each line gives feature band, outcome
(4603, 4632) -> -0.051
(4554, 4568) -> -0.046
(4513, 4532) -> -0.012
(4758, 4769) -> 0.011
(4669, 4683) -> -0.006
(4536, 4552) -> -0.034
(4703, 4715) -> 0.030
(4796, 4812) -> -0.010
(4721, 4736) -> -0.011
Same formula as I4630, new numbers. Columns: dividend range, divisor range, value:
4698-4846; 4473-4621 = 1.02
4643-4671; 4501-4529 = 0.99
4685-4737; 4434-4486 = 1.06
